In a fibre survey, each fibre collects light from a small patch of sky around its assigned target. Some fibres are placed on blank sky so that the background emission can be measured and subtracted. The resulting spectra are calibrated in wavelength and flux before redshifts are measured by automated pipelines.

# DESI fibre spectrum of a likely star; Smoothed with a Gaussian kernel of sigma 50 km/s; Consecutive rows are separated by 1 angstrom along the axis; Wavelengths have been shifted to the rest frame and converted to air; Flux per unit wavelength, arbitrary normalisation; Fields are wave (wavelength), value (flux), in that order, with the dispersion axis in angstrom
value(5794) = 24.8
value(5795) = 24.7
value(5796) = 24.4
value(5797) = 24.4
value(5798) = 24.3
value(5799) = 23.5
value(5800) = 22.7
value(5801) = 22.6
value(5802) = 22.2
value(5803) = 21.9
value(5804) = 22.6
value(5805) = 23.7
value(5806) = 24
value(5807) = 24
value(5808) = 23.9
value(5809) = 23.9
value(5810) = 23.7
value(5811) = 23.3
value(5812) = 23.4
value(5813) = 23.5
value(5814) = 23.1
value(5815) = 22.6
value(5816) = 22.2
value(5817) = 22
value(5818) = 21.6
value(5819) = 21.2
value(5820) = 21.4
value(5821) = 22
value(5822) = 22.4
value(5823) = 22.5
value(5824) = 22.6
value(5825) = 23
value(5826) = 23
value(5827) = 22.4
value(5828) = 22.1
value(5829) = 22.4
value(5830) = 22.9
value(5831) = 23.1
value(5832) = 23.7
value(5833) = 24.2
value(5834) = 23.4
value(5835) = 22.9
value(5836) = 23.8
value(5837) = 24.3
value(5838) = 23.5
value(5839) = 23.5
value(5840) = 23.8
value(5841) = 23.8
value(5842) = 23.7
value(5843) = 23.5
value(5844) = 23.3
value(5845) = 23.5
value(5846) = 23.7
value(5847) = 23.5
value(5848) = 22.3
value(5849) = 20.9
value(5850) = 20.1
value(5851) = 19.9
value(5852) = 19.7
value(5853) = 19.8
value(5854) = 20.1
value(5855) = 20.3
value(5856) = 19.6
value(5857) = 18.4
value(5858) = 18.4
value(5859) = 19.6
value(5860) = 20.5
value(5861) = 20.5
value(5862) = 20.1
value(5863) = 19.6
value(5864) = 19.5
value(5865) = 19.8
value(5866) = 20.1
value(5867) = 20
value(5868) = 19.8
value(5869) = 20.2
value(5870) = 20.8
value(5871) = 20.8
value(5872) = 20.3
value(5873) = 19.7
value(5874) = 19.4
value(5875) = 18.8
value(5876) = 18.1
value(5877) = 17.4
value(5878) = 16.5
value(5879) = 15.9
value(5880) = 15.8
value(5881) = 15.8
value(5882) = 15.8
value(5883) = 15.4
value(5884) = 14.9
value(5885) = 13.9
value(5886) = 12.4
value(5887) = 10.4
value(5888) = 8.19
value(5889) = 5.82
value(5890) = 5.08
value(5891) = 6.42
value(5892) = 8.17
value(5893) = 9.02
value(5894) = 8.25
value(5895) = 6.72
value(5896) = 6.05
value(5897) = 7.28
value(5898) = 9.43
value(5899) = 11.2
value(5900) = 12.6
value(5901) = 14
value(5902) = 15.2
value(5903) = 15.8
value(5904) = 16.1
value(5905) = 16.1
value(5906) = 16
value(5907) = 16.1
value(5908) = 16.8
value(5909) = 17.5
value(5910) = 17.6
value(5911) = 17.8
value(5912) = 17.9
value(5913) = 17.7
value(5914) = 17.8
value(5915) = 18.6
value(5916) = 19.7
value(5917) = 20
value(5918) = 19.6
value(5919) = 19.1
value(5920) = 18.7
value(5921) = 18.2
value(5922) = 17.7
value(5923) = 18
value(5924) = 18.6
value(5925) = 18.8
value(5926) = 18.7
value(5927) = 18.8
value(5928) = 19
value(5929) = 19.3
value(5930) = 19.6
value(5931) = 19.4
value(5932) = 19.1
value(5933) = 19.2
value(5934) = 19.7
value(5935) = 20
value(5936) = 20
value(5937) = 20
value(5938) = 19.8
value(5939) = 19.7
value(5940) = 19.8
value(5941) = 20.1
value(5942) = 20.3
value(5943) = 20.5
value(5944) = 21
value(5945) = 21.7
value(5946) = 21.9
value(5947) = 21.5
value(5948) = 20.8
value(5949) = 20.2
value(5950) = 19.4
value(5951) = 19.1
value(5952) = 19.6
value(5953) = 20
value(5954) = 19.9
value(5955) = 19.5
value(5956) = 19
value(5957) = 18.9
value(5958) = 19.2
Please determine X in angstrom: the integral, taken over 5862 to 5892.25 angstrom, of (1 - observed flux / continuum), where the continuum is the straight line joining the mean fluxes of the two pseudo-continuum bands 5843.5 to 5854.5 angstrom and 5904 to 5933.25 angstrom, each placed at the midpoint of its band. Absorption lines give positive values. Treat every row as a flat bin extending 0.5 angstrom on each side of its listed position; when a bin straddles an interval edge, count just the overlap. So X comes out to 6.5 angstrom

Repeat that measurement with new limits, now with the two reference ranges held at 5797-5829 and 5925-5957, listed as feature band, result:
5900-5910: 2.33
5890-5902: 6.77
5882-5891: 4.40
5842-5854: 0.10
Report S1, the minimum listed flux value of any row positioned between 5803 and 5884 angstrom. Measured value 14.9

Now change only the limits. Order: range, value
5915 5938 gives 17.7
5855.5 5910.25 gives 5.08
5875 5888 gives 8.19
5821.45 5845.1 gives 22.1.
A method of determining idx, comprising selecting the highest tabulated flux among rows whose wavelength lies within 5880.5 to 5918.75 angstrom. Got 20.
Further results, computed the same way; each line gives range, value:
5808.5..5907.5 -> 24.3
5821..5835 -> 24.2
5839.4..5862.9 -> 23.8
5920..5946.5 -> 21.9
